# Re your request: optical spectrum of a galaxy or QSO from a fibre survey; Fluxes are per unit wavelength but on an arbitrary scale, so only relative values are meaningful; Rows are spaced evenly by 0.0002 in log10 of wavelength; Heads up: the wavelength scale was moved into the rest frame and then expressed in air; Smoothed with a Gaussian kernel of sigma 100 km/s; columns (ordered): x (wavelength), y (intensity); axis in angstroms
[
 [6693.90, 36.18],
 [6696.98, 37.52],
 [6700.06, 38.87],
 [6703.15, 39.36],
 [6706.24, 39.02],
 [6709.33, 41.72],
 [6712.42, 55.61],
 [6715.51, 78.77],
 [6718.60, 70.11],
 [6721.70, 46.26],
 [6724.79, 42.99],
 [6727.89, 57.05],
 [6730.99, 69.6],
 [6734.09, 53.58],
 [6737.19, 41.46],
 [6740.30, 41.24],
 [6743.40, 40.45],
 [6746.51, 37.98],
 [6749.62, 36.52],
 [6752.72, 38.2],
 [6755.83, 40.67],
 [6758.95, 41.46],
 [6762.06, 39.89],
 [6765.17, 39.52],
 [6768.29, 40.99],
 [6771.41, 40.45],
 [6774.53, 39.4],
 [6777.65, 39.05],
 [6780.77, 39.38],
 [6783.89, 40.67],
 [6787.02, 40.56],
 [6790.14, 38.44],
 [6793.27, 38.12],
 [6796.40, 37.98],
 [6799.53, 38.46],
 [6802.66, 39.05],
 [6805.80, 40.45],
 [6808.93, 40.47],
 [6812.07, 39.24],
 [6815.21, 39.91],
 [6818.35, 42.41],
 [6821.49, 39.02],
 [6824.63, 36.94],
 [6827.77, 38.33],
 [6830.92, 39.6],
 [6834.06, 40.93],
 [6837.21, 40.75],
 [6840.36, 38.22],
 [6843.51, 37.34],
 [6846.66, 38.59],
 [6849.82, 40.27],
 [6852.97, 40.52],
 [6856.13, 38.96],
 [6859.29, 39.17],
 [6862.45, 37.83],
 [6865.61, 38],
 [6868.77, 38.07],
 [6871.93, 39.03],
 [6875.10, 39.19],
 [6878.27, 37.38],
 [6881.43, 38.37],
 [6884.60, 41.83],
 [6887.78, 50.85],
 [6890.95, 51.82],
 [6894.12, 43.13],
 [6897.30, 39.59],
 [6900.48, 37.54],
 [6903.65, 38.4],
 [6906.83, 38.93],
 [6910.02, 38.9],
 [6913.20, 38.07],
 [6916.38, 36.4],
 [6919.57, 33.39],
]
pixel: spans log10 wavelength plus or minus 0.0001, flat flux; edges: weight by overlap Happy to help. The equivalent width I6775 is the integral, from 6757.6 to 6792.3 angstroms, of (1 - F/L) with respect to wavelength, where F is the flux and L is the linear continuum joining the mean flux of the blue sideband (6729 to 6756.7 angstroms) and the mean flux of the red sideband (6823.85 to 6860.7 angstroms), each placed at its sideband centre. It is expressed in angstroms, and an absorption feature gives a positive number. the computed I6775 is 2.4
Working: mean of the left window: 44.7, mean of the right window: 39.2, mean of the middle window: 39.9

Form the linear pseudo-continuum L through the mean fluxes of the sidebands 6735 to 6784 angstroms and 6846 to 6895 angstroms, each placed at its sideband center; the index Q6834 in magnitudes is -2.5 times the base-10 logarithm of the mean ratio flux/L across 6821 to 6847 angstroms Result 0.05 mag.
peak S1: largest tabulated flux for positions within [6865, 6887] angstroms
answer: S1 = 41.83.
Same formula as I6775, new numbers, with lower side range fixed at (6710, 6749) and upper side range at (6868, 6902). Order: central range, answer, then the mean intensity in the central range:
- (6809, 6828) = 2.8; 39.5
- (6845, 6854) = 0.9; 39.7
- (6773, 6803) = 5.7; 39.1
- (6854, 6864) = 1.1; 38.7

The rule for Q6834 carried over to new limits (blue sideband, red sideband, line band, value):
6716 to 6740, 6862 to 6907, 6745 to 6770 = 0.30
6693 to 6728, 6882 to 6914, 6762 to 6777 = 0.16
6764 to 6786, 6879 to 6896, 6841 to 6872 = 0.12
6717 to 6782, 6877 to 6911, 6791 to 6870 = 0.10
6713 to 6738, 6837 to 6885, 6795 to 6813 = 0.19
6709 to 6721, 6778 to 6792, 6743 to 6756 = 0.31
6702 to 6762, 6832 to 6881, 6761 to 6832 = 0.10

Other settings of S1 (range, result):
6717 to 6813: 70.11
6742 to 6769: 41.46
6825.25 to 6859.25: 40.93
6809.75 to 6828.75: 42.41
